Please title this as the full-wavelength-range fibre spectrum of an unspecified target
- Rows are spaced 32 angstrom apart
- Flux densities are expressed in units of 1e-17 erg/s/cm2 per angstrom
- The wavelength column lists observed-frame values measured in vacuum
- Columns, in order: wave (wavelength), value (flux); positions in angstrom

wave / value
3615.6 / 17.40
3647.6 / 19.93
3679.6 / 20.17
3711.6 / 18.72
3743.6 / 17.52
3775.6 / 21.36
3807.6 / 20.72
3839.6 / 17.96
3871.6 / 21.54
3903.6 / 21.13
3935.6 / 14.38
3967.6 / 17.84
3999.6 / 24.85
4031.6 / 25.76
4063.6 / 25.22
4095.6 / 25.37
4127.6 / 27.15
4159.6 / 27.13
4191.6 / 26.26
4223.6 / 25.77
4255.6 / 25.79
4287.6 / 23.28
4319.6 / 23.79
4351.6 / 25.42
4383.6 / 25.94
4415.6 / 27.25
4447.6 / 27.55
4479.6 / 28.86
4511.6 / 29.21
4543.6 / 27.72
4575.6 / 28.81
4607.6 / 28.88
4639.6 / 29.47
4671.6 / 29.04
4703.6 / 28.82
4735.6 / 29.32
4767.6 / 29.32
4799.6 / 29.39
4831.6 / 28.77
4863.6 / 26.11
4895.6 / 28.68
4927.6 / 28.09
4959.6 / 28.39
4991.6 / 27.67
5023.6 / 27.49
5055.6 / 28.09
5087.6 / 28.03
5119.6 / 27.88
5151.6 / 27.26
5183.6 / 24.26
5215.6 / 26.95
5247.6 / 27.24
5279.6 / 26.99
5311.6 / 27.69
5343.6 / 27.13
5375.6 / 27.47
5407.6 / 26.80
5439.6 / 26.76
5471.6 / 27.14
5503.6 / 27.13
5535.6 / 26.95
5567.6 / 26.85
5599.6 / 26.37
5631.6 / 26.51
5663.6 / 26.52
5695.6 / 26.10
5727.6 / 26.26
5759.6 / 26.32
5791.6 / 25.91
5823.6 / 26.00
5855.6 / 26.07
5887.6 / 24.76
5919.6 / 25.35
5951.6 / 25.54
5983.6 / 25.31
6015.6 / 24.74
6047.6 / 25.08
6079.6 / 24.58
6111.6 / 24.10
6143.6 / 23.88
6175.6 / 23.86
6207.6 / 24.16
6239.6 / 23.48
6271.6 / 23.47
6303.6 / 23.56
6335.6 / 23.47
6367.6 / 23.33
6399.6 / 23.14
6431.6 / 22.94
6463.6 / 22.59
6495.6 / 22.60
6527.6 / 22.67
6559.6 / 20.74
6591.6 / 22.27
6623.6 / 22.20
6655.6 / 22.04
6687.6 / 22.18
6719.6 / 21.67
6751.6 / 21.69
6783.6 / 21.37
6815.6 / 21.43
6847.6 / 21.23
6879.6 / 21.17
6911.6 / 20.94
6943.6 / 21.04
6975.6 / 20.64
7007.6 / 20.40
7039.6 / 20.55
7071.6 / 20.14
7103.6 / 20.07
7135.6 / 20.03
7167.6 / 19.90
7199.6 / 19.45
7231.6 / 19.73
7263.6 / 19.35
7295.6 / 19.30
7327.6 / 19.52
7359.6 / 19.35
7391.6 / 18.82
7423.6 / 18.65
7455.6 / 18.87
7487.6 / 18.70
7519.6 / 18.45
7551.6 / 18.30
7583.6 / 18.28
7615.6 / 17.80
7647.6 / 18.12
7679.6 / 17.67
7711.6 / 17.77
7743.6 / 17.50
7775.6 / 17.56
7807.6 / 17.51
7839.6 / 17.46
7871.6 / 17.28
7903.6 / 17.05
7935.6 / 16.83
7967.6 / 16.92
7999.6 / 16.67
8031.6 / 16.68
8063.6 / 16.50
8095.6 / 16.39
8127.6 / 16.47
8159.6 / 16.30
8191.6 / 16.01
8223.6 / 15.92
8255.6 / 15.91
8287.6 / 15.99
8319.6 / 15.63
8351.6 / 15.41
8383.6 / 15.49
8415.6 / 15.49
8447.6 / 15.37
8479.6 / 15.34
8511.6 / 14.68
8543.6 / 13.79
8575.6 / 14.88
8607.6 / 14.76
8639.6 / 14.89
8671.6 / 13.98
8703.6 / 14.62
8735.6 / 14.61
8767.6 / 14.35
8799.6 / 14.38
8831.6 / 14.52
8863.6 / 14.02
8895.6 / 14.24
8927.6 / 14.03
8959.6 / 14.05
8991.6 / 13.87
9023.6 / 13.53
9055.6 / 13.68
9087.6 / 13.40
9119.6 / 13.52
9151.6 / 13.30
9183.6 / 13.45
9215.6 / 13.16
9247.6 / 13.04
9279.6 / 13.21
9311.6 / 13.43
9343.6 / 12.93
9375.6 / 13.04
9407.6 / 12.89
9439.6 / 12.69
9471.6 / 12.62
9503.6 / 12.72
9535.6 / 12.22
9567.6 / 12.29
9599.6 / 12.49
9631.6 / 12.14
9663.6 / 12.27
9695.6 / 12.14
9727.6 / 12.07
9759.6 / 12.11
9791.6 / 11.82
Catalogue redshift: 0.00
